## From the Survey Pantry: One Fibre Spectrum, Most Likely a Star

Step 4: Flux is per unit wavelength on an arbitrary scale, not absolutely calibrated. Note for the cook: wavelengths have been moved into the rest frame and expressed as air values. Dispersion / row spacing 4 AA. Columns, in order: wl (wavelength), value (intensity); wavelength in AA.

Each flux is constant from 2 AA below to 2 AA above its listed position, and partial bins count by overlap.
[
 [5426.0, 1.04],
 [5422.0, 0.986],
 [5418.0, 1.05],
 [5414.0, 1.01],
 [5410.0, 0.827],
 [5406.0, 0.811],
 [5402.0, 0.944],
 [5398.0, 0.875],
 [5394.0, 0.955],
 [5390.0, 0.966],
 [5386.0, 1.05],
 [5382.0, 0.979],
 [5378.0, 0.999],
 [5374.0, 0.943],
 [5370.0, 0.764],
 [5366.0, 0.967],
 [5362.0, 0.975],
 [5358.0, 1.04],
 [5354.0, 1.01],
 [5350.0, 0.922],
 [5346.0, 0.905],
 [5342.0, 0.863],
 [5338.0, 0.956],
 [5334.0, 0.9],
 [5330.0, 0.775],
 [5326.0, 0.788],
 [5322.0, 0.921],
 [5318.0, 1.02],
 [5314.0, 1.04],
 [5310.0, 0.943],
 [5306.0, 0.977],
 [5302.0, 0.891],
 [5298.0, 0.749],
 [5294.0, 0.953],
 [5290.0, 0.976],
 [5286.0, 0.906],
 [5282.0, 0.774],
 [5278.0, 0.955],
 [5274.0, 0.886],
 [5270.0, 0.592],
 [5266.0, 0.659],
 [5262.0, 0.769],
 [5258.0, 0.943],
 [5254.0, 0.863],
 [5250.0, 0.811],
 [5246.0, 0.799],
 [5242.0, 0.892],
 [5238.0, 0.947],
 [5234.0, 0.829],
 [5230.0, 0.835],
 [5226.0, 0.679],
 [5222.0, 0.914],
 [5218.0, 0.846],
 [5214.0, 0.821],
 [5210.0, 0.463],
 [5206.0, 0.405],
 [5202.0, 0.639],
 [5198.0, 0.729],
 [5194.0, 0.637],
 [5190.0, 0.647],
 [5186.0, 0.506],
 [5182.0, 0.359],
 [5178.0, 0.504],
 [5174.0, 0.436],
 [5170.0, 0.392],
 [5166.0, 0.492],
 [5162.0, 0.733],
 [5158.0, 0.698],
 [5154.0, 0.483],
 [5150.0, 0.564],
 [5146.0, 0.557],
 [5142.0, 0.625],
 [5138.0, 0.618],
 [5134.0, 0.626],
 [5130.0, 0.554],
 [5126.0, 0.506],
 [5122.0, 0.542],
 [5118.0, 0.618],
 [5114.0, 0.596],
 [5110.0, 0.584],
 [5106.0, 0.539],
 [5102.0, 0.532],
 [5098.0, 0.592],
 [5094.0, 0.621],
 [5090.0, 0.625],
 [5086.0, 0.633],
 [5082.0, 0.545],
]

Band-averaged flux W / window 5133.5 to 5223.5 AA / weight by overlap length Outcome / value 0.593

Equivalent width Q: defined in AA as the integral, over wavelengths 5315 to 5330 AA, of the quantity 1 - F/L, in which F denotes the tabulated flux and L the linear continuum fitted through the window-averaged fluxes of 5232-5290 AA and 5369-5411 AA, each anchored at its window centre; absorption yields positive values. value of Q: -0.4 AA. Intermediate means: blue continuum 0.835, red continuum 0.925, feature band 0.9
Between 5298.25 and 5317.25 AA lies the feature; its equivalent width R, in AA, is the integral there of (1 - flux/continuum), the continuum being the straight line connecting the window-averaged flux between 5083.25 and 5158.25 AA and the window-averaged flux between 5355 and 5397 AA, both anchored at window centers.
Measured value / -1.9 AA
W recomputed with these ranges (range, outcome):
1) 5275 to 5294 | 0.907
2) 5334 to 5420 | 0.942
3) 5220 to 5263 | 0.845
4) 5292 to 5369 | 0.924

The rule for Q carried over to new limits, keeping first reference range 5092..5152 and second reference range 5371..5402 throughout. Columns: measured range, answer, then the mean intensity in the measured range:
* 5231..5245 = -2.5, 0.879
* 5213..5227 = -2.1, 0.824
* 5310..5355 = -1.9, 0.917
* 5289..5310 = -1.9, 0.909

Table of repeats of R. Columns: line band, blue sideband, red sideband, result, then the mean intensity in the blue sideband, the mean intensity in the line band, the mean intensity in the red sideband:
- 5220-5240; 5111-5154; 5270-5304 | -2.1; 0.576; 0.841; 0.869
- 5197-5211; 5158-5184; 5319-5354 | 0.6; 0.502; 0.554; 0.89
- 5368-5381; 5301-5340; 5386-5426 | 0.4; 0.922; 0.908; 0.947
